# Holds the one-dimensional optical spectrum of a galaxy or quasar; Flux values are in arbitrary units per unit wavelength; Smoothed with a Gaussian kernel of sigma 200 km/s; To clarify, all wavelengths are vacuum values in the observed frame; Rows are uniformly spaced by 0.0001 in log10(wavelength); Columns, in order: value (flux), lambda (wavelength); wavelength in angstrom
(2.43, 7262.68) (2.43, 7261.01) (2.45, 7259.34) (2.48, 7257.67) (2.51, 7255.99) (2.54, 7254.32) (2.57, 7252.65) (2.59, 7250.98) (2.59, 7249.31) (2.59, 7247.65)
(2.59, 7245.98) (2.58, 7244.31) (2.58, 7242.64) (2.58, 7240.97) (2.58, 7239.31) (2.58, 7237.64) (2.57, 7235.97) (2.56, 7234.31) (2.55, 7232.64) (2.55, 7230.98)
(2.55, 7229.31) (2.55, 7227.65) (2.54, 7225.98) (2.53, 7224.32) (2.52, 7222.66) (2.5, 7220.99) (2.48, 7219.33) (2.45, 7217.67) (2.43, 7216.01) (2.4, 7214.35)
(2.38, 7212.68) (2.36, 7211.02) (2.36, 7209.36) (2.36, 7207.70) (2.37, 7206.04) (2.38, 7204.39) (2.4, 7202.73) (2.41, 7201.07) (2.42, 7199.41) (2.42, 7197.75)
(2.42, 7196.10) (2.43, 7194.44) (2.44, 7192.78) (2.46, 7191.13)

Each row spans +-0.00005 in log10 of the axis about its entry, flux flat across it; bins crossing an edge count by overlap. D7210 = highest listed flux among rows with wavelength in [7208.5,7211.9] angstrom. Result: 2.36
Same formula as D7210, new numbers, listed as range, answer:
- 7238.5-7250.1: 2.59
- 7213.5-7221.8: 2.5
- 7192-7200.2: 2.44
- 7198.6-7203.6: 2.42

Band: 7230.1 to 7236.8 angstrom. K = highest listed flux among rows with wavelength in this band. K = 2.57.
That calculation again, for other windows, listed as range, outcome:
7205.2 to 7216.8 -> 2.43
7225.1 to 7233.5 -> 2.55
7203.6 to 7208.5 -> 2.38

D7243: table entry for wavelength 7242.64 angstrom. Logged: 2.58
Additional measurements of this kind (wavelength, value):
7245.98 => 2.59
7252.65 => 2.57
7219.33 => 2.48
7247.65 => 2.59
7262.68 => 2.43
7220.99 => 2.5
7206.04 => 2.37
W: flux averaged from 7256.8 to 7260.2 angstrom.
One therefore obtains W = 2.46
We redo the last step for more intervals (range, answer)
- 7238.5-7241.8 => 2.59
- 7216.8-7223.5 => 2.49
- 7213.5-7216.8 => 2.41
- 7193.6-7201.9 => 2.42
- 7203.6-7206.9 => 2.38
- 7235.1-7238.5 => 2.57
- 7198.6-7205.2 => 2.4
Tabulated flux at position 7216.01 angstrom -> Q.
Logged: 2.43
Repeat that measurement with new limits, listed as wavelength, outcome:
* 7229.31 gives 2.55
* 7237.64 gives 2.58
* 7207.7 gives 2.36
